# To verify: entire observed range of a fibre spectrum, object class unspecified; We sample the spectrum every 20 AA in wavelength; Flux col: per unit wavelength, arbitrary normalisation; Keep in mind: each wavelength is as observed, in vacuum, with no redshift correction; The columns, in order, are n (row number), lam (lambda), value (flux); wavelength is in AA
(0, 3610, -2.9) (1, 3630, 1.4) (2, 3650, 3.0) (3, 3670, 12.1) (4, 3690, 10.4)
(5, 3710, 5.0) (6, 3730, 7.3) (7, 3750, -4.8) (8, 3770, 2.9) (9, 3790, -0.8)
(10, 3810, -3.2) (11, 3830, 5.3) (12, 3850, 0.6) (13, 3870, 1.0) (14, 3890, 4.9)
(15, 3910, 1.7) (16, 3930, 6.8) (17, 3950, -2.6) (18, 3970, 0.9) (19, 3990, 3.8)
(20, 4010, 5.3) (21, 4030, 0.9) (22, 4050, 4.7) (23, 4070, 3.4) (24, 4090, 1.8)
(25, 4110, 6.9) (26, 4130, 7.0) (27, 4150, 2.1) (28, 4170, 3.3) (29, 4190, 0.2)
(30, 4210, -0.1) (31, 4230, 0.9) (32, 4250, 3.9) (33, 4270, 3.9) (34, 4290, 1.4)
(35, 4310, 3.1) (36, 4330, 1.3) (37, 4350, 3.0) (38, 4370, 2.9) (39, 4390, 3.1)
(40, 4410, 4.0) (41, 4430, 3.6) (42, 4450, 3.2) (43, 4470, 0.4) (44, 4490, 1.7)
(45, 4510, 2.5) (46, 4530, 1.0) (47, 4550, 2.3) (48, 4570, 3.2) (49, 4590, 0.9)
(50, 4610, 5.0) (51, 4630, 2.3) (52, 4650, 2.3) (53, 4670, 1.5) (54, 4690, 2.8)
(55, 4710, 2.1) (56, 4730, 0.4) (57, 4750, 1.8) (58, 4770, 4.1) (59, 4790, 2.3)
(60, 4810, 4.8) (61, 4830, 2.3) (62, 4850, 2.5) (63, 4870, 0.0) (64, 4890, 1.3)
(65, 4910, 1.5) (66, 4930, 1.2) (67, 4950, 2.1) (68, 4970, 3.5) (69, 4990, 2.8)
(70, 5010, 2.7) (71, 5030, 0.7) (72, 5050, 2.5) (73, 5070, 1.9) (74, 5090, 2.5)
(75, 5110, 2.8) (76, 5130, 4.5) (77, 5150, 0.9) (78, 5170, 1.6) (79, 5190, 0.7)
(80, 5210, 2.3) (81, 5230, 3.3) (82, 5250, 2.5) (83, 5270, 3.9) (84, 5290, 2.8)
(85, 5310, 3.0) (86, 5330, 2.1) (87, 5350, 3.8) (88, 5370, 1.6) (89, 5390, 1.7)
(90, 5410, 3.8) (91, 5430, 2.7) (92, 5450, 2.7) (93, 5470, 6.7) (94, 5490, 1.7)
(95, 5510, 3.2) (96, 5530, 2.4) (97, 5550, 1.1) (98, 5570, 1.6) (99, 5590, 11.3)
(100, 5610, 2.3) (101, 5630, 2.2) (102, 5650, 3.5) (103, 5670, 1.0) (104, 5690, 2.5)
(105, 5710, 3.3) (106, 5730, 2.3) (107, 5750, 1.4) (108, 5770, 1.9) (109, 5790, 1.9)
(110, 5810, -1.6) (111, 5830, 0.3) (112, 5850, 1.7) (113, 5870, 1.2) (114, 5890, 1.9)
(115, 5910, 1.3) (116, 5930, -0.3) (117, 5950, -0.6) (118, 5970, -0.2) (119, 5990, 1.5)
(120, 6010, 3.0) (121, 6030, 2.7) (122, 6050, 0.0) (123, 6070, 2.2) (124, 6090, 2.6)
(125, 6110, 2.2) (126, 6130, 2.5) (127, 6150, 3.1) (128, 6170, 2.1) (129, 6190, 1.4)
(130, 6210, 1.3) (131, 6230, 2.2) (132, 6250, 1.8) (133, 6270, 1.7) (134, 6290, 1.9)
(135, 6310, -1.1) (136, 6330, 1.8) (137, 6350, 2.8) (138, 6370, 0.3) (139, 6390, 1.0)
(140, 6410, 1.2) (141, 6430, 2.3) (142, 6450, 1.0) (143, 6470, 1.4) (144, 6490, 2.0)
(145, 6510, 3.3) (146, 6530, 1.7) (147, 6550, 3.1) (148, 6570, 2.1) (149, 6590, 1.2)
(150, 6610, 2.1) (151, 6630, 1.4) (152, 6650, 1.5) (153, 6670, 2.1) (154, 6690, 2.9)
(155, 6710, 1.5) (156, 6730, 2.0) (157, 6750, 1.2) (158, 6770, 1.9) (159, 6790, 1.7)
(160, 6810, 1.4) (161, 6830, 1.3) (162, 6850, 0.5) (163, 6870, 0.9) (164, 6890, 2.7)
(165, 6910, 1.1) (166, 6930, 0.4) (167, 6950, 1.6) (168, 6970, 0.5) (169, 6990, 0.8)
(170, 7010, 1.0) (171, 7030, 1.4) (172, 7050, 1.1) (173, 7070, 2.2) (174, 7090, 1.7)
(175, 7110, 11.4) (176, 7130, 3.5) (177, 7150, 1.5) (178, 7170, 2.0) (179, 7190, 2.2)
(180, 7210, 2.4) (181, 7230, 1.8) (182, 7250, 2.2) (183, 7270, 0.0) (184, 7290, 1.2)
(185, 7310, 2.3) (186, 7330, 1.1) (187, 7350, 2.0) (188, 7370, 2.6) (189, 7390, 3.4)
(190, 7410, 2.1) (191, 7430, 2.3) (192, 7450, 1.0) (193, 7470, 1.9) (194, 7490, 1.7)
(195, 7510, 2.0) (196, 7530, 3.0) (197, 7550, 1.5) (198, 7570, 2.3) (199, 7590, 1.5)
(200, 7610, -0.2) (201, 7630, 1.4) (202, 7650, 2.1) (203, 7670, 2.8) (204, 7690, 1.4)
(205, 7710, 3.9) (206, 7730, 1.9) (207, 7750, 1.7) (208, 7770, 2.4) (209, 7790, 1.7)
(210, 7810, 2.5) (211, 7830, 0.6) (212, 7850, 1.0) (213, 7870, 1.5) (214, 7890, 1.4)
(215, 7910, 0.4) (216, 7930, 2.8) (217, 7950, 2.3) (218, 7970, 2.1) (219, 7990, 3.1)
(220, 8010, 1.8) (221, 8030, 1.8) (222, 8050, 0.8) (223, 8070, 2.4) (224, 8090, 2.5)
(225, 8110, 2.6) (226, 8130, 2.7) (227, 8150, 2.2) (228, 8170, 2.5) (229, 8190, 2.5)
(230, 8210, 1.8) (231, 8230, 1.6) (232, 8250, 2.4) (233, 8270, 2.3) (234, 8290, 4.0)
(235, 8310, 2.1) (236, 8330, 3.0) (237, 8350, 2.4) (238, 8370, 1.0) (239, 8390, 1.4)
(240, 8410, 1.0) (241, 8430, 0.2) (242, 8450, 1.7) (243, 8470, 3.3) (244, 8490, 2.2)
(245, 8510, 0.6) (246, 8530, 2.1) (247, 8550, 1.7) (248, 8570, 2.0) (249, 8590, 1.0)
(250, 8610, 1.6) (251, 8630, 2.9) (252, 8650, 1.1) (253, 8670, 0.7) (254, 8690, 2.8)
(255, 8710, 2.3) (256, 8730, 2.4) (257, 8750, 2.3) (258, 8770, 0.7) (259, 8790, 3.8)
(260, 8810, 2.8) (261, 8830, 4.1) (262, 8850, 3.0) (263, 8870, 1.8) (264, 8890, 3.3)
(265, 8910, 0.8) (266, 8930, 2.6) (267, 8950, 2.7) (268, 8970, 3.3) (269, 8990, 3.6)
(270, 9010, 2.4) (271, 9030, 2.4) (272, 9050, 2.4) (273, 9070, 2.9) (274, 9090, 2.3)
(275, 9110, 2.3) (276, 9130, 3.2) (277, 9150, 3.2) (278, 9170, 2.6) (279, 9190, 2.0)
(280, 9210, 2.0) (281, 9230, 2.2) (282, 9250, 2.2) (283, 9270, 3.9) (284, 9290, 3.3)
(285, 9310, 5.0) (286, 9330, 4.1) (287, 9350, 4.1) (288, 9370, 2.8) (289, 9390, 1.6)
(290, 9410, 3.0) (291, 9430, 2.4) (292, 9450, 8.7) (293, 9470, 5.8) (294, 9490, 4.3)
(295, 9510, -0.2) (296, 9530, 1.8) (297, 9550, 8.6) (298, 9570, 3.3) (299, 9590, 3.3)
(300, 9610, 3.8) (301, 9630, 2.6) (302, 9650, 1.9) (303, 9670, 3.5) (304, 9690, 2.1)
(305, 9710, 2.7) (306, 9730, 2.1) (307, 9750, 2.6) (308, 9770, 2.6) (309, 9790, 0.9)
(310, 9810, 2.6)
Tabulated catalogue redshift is 0.908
